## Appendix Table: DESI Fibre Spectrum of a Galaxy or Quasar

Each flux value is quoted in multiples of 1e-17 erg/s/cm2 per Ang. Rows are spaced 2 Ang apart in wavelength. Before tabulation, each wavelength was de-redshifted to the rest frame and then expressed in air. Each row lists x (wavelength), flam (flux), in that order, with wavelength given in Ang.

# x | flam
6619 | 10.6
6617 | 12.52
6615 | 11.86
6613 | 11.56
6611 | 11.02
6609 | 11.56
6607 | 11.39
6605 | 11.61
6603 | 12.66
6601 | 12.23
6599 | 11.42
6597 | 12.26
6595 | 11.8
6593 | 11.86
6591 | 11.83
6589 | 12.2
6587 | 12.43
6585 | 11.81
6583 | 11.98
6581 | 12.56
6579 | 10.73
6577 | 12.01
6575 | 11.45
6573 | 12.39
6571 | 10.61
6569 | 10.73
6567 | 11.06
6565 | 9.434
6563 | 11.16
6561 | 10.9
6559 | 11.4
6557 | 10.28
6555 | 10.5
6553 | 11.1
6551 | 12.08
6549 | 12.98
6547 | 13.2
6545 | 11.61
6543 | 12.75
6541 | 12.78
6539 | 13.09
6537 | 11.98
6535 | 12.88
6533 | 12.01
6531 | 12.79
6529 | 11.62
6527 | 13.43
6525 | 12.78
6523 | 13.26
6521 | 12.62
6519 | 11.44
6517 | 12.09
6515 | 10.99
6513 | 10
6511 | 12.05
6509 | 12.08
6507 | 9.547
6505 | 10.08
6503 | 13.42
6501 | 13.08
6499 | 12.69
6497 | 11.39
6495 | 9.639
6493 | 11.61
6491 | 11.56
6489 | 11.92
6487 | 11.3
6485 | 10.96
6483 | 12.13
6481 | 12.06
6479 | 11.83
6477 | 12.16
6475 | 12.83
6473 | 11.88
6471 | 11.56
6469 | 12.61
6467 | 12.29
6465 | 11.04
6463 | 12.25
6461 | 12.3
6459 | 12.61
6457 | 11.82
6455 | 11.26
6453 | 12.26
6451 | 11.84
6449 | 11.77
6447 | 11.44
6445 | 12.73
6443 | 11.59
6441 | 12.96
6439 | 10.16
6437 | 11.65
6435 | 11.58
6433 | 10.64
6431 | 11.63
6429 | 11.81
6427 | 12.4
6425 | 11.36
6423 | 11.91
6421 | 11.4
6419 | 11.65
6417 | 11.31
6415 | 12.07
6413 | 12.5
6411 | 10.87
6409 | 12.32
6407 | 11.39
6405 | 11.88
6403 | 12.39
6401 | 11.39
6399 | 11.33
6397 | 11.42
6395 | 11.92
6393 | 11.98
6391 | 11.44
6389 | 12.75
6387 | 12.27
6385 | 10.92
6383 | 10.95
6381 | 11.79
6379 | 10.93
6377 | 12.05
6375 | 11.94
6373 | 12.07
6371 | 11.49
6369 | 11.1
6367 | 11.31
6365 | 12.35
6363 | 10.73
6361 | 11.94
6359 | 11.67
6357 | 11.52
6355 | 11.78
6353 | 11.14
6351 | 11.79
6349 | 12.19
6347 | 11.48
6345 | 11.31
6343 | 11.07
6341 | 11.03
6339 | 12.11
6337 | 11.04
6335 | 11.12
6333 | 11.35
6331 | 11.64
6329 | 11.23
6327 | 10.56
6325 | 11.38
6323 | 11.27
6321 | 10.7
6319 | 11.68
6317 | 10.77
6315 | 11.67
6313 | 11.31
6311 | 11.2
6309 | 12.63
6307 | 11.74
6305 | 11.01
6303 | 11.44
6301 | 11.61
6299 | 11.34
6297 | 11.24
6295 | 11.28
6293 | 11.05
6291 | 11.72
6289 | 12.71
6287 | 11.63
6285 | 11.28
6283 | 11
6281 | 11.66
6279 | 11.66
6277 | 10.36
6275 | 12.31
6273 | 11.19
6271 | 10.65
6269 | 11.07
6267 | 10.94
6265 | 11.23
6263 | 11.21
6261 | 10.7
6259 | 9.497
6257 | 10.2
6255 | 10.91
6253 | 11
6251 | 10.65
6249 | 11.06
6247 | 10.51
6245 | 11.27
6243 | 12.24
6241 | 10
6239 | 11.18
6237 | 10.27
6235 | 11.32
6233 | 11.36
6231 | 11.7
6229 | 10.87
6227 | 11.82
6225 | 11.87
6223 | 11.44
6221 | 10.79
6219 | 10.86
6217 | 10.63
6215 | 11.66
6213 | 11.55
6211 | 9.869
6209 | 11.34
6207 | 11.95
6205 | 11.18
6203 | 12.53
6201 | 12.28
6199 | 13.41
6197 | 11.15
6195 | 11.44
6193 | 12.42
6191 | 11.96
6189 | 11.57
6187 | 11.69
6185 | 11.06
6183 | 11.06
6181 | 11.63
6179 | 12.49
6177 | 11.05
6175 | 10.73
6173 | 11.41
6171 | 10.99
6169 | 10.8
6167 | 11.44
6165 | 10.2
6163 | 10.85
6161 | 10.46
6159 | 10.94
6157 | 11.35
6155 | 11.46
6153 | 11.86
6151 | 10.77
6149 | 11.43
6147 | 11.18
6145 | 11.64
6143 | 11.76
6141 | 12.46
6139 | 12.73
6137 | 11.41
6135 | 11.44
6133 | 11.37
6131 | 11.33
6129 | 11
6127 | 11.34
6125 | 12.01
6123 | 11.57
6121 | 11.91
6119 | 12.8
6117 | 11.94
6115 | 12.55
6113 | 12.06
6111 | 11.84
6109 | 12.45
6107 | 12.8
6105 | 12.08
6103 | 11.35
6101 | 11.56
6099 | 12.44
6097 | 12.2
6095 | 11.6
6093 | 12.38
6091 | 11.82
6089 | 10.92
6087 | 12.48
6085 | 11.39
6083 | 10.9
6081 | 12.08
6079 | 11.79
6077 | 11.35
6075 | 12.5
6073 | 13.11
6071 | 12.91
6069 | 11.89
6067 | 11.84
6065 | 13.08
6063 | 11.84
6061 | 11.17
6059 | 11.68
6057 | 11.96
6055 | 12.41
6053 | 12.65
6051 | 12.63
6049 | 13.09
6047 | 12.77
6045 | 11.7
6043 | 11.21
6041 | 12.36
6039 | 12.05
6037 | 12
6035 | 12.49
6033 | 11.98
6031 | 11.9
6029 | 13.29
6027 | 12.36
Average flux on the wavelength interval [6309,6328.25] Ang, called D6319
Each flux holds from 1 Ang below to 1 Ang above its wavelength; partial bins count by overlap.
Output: 11.2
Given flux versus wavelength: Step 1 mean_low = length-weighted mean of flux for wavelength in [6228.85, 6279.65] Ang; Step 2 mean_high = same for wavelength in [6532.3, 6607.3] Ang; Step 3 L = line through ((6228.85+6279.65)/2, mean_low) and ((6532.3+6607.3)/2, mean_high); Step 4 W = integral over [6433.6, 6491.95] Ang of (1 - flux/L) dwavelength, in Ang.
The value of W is -1.86 Ang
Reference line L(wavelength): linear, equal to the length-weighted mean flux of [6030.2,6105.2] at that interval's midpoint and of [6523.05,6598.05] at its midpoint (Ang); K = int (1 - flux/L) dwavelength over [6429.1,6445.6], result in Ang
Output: 0.4 Ang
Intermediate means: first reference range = 12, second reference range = 11.9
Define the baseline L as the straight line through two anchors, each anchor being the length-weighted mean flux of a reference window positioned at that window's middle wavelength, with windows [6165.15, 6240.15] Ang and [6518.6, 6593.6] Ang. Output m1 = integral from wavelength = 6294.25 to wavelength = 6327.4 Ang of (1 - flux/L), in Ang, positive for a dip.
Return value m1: 0.6 Ang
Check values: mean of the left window 11.4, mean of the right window 11.9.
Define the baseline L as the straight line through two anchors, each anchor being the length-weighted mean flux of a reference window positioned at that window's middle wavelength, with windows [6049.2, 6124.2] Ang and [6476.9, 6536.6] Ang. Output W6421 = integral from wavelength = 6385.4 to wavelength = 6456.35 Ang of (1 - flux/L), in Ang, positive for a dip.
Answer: 0.86 Ang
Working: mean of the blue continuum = 12.1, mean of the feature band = 11.7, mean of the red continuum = 11.8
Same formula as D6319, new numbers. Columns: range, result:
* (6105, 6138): 11.9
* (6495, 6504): 12.3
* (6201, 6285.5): 11.1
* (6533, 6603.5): 11.8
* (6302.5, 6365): 11.4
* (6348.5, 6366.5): 11.7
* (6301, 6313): 11.6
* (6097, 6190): 11.6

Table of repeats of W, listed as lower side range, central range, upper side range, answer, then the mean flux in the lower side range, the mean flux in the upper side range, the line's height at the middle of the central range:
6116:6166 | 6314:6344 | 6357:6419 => 1.0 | 11.5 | 11.7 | 11.6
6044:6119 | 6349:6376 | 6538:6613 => 0.6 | 12.1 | 11.7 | 11.9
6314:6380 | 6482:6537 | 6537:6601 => -0.9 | 11.4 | 11.7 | 11.6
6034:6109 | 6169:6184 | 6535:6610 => 0.9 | 12.1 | 11.7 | 12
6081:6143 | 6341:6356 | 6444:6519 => 0.4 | 11.9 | 11.8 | 11.8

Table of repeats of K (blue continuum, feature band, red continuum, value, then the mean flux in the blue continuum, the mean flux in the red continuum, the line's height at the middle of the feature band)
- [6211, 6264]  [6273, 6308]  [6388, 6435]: -0.8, 11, 11.7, 11.2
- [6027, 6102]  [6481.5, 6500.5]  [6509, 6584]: 0.5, 12.1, 11.8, 11.8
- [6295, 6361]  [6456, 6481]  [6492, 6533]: -0.8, 11.4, 11.8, 11.7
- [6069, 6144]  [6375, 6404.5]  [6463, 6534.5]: 0.5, 11.9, 11.9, 11.9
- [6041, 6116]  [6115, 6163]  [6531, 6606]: 1.8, 12.1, 11.8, 12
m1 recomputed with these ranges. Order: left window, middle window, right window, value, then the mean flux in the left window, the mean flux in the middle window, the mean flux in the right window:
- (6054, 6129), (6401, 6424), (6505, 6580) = 0.02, 12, 11.8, 11.7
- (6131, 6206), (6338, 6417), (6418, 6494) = 0.50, 11.5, 11.7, 11.8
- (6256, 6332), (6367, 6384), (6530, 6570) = -0.17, 11.3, 11.5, 11.7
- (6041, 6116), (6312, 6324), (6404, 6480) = 0.68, 12.1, 11.2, 11.8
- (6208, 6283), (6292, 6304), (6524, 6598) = -0.15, 11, 11.3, 11.9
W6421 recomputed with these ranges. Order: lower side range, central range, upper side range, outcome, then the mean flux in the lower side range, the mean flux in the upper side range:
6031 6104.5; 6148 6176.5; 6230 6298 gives 1.3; 12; 11.1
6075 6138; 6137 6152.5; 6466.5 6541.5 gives 0.2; 11.8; 12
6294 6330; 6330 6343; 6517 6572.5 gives 0.0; 11.3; 11.9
